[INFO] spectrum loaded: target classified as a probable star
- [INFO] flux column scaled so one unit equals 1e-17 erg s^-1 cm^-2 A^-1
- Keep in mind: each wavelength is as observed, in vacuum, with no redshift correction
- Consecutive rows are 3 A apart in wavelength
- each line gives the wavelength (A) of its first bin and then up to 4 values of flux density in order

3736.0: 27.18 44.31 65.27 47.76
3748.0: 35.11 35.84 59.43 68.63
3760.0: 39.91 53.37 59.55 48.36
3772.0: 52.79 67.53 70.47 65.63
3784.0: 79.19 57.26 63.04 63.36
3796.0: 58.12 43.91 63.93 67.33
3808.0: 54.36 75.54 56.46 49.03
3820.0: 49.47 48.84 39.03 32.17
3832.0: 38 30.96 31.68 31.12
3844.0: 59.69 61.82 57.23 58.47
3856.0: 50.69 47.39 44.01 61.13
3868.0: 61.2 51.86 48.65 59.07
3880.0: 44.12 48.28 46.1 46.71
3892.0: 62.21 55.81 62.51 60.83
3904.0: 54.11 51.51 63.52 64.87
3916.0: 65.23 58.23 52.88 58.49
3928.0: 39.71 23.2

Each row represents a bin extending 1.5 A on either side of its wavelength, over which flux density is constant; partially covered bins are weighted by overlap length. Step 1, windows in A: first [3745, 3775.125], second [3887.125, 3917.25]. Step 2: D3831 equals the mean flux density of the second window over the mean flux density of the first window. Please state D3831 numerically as 1.1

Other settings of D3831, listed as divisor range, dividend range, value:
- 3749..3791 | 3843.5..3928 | 0.95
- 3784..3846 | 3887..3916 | 1.13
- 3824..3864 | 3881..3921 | 1.26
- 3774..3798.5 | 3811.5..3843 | 0.65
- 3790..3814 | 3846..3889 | 0.86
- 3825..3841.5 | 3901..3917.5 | 1.77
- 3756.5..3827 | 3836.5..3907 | 0.90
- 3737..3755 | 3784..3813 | 1.31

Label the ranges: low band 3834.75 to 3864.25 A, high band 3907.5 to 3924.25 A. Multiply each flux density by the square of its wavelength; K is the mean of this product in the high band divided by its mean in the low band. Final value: 1.3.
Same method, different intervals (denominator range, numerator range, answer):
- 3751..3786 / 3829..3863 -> 0.81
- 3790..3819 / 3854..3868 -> 0.91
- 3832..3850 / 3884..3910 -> 1.30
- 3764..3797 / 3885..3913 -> 0.97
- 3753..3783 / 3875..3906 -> 0.97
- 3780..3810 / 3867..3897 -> 0.89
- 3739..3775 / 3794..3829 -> 1.08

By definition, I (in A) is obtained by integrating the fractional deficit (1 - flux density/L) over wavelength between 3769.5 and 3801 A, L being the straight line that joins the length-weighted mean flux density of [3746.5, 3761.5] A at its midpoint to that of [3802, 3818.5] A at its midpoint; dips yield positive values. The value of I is -3.9 A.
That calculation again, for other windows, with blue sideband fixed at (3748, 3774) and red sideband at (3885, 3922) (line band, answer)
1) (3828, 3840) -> 4.7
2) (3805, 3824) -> -1.0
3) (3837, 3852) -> 1.6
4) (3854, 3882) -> 2.0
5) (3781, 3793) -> -3.0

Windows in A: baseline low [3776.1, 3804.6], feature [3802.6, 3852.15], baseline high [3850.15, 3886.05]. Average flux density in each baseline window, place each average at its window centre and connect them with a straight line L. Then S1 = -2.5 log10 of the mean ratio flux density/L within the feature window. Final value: 0.18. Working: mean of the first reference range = 63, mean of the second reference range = 52.2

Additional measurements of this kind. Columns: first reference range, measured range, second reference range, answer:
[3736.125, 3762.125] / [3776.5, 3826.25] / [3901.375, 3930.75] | -0.18 mag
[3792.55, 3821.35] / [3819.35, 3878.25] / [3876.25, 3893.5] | 0.12 mag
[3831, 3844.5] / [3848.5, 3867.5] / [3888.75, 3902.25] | -0.21 mag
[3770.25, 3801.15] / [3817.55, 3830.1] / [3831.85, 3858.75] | 0.21 mag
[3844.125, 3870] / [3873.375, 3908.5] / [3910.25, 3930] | 0.05 mag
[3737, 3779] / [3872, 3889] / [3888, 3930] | 0.14 mag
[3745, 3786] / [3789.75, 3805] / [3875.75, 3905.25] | -0.06 mag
